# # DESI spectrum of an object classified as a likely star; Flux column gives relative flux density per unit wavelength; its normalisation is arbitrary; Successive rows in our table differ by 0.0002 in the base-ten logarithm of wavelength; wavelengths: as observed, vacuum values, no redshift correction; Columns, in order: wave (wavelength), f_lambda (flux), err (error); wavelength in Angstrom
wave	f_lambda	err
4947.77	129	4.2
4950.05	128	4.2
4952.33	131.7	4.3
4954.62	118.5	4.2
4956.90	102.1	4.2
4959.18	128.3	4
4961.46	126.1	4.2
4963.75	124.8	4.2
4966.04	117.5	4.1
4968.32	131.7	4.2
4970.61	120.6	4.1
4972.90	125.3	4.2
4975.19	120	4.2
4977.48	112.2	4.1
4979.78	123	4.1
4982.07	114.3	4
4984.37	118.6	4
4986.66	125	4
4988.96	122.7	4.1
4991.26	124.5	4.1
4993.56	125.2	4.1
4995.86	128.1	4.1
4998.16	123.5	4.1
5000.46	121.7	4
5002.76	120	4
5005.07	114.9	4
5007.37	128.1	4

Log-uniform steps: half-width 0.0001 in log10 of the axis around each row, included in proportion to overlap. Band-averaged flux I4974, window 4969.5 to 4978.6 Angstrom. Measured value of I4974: 120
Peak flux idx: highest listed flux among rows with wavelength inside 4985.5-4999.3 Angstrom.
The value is 128.1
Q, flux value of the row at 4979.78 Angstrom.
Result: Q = 123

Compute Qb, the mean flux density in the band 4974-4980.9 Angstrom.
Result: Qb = 118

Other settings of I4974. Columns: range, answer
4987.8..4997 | 125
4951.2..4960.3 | 120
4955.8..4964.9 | 120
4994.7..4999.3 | 126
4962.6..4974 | 124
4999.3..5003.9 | 121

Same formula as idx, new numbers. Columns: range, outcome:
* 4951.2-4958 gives 131.7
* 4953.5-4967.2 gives 128.3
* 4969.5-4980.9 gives 125.3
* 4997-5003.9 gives 123.5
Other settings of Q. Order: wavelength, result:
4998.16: 123.5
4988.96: 122.7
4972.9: 125.3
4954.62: 118.5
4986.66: 125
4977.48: 112.2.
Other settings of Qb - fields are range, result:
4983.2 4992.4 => 123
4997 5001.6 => 123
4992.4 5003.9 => 124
